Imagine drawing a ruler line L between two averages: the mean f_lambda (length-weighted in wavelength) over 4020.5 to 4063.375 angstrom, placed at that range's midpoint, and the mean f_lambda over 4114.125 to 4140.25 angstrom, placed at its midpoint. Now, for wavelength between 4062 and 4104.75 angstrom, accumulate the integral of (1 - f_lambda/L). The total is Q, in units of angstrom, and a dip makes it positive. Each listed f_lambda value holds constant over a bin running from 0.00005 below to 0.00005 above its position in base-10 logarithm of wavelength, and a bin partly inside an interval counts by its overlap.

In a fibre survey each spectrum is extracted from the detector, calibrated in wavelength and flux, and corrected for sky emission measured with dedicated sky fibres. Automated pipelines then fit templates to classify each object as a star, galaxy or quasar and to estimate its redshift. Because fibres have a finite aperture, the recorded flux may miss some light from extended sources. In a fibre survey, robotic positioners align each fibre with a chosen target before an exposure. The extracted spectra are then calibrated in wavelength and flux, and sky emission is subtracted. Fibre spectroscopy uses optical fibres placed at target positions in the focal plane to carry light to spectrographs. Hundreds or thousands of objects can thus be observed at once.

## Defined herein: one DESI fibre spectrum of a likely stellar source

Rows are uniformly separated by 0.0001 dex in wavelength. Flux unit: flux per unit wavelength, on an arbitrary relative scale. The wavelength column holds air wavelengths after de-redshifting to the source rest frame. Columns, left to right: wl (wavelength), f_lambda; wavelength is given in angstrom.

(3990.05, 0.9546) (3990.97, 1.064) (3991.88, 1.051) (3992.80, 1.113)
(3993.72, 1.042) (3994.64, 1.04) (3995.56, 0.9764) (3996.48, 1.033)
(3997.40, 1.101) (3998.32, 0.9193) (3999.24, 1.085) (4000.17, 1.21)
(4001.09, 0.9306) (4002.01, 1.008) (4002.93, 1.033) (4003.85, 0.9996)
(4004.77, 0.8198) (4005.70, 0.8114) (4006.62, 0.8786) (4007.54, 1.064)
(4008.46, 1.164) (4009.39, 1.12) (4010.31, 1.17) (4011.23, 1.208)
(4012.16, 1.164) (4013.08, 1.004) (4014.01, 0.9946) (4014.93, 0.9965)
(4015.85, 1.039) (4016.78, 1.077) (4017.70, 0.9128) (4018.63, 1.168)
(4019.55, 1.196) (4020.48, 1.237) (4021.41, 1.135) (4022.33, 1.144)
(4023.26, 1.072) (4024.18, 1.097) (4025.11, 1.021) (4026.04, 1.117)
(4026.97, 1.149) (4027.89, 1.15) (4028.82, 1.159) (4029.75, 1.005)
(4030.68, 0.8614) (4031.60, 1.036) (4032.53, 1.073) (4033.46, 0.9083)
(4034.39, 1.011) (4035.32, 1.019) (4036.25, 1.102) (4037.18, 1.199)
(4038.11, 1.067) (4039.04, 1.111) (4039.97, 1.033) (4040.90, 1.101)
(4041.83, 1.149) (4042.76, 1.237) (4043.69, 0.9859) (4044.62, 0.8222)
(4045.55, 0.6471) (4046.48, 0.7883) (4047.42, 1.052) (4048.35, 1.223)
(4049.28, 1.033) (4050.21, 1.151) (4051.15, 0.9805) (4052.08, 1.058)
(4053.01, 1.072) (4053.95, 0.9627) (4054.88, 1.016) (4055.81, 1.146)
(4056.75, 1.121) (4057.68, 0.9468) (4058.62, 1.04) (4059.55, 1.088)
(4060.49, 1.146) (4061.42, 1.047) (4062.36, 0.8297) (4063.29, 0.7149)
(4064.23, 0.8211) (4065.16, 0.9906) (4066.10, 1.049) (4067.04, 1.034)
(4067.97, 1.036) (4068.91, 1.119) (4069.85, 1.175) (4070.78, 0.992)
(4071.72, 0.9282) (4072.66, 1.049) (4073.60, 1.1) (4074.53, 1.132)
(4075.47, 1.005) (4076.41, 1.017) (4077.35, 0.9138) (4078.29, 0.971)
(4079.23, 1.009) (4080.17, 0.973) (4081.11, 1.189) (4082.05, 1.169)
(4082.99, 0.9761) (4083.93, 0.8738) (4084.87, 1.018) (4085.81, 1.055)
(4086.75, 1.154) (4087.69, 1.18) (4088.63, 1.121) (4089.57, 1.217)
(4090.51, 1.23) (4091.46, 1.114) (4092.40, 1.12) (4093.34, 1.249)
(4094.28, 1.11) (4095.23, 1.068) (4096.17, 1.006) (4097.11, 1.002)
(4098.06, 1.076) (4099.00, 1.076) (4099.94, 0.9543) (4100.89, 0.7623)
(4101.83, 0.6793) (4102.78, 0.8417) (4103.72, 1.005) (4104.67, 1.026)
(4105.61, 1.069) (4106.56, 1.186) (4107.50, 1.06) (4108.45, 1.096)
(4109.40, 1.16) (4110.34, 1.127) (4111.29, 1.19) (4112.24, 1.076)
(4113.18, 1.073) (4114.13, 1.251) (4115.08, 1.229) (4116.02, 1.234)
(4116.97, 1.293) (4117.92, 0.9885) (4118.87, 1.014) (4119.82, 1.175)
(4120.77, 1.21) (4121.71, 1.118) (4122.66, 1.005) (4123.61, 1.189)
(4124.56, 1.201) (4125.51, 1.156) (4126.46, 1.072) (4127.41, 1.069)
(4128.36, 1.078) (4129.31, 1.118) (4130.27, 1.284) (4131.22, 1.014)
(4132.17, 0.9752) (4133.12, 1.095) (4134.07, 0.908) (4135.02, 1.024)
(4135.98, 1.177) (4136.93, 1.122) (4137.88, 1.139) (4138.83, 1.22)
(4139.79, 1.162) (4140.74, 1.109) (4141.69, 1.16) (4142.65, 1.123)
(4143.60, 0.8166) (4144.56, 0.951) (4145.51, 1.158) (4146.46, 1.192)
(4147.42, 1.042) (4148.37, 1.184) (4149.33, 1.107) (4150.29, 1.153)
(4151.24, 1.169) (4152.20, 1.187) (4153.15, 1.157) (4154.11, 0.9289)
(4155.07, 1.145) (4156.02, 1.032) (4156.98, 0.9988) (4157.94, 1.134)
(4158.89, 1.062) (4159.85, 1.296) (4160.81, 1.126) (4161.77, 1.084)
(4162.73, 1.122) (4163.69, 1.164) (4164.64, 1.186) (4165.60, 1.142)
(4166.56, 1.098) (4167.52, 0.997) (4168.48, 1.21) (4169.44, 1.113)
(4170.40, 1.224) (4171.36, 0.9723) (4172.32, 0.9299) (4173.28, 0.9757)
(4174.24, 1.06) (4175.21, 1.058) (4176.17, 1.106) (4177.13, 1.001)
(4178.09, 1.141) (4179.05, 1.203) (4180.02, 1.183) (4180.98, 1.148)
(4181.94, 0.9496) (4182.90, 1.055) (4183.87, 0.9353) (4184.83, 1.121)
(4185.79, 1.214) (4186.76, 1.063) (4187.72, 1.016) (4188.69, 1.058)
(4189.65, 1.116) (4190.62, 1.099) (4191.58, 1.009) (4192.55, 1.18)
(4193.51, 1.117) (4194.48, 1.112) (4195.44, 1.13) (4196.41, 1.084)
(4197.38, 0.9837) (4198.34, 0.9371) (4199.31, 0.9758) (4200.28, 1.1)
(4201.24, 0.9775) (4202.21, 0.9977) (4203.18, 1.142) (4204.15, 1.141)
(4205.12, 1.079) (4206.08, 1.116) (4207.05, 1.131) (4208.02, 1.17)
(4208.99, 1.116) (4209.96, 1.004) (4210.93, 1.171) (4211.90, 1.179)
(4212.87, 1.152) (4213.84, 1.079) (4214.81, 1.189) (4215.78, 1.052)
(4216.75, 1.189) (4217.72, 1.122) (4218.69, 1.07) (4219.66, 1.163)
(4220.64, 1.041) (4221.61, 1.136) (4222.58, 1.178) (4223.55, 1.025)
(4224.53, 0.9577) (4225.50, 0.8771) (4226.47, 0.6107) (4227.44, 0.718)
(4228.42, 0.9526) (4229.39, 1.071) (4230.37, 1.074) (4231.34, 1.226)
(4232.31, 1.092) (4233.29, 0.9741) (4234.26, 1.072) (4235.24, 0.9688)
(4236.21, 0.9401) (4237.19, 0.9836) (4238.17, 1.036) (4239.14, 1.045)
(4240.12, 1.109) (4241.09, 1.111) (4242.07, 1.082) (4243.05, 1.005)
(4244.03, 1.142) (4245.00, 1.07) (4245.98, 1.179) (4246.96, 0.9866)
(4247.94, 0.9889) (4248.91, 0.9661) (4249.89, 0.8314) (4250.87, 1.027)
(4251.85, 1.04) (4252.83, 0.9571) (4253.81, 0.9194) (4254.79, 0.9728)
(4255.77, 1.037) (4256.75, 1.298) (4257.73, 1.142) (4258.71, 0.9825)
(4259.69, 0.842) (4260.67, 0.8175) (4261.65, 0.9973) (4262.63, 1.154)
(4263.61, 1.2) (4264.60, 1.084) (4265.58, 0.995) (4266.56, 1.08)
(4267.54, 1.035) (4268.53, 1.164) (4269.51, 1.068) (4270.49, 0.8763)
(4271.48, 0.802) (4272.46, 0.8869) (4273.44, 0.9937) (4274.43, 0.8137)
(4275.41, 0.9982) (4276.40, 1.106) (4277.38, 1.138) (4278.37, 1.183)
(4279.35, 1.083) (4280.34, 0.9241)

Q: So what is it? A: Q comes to 2.3 angstrom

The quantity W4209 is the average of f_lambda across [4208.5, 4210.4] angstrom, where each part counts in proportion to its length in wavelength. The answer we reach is 1.06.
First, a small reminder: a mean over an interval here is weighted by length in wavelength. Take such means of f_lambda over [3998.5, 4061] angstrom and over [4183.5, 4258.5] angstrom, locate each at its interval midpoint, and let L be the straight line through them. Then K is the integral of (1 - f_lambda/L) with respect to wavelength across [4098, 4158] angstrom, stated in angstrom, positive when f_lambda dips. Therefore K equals -2.0 angstrom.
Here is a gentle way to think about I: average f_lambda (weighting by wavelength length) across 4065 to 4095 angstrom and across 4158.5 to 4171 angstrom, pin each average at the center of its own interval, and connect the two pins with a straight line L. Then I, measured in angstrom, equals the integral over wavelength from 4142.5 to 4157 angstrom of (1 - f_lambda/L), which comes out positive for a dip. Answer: 0.5 angstrom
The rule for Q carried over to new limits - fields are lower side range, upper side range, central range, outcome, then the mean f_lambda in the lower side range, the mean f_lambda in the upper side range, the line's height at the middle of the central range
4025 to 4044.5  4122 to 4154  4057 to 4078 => 1.4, 1.07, 1.1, 1.08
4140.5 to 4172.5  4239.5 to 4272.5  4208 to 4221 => -0.8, 1.1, 1.03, 1.06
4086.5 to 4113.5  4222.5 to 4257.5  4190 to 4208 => -0.8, 1.07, 1.01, 1.03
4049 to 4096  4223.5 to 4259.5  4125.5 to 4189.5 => -4.0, 1.05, 1.01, 1.03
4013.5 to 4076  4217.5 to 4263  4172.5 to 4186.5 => -0.7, 1.04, 1.02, 1.03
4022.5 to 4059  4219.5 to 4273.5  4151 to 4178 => -1.8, 1.04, 1.02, 1.03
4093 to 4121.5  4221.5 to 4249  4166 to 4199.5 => -1.0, 1.08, 1.02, 1.04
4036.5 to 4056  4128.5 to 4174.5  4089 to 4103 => 0.4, 1.04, 1.1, 1.07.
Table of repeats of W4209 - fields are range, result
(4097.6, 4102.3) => 0.91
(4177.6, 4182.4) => 1.13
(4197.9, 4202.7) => 0.998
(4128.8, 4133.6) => 1.1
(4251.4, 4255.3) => 0.971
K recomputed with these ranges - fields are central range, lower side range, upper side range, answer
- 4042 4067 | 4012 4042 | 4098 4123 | 1.7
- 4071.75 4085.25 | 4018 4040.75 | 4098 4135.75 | 0.7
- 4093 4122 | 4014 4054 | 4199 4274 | -0.7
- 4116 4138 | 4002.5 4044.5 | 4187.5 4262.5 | -1.1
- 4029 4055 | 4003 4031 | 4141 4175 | 1.1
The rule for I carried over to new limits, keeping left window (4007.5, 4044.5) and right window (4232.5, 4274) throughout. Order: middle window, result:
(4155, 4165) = -0.7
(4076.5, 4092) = -0.1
